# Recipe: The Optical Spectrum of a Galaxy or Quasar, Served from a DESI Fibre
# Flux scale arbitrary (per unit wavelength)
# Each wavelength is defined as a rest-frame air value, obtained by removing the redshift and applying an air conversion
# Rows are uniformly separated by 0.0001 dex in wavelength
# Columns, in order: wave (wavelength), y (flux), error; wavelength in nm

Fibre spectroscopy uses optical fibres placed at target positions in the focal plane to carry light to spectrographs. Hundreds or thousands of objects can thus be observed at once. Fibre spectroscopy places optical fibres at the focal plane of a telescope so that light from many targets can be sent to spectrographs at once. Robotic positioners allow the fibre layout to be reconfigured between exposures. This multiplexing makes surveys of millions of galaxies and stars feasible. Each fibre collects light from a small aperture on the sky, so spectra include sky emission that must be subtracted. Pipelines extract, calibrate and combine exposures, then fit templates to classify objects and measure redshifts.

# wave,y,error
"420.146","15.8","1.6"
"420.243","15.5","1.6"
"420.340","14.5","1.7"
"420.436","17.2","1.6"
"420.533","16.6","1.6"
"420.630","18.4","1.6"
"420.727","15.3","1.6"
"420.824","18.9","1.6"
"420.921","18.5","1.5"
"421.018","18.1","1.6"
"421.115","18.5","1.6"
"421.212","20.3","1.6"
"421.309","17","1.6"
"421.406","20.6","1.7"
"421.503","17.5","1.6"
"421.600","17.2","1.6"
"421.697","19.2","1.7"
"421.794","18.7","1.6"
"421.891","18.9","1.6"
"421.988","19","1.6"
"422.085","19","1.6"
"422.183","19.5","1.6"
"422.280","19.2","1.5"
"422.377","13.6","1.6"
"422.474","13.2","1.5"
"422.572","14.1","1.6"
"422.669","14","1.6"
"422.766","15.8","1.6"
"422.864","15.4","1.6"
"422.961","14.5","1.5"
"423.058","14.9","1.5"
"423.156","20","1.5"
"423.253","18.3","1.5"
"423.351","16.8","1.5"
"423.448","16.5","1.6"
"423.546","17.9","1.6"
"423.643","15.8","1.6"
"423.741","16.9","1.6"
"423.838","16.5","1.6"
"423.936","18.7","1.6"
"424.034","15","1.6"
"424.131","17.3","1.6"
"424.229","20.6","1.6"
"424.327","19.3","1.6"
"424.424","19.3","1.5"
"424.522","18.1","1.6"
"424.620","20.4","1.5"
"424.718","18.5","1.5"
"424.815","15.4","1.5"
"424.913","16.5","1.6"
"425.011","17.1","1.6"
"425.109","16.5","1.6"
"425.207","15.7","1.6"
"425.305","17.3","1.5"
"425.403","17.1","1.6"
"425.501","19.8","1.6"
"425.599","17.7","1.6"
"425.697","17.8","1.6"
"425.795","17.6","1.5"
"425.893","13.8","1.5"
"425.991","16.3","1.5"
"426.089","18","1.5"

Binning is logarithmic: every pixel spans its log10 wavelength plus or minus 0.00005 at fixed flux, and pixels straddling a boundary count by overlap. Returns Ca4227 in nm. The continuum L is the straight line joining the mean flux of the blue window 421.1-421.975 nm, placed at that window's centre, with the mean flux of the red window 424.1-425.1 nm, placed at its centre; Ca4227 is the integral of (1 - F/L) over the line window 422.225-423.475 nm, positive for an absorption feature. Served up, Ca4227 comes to 0.18 nm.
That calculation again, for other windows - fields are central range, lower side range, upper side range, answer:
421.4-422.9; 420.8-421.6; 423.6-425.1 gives 0.100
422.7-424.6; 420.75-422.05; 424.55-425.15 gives 0.060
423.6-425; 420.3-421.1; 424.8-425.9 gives -0.054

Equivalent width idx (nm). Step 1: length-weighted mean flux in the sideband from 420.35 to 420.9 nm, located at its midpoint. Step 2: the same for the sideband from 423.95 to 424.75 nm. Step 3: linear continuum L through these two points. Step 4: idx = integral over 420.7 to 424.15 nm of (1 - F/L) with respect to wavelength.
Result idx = 0.11 nm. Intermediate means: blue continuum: 17.2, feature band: 17.3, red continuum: 18.6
